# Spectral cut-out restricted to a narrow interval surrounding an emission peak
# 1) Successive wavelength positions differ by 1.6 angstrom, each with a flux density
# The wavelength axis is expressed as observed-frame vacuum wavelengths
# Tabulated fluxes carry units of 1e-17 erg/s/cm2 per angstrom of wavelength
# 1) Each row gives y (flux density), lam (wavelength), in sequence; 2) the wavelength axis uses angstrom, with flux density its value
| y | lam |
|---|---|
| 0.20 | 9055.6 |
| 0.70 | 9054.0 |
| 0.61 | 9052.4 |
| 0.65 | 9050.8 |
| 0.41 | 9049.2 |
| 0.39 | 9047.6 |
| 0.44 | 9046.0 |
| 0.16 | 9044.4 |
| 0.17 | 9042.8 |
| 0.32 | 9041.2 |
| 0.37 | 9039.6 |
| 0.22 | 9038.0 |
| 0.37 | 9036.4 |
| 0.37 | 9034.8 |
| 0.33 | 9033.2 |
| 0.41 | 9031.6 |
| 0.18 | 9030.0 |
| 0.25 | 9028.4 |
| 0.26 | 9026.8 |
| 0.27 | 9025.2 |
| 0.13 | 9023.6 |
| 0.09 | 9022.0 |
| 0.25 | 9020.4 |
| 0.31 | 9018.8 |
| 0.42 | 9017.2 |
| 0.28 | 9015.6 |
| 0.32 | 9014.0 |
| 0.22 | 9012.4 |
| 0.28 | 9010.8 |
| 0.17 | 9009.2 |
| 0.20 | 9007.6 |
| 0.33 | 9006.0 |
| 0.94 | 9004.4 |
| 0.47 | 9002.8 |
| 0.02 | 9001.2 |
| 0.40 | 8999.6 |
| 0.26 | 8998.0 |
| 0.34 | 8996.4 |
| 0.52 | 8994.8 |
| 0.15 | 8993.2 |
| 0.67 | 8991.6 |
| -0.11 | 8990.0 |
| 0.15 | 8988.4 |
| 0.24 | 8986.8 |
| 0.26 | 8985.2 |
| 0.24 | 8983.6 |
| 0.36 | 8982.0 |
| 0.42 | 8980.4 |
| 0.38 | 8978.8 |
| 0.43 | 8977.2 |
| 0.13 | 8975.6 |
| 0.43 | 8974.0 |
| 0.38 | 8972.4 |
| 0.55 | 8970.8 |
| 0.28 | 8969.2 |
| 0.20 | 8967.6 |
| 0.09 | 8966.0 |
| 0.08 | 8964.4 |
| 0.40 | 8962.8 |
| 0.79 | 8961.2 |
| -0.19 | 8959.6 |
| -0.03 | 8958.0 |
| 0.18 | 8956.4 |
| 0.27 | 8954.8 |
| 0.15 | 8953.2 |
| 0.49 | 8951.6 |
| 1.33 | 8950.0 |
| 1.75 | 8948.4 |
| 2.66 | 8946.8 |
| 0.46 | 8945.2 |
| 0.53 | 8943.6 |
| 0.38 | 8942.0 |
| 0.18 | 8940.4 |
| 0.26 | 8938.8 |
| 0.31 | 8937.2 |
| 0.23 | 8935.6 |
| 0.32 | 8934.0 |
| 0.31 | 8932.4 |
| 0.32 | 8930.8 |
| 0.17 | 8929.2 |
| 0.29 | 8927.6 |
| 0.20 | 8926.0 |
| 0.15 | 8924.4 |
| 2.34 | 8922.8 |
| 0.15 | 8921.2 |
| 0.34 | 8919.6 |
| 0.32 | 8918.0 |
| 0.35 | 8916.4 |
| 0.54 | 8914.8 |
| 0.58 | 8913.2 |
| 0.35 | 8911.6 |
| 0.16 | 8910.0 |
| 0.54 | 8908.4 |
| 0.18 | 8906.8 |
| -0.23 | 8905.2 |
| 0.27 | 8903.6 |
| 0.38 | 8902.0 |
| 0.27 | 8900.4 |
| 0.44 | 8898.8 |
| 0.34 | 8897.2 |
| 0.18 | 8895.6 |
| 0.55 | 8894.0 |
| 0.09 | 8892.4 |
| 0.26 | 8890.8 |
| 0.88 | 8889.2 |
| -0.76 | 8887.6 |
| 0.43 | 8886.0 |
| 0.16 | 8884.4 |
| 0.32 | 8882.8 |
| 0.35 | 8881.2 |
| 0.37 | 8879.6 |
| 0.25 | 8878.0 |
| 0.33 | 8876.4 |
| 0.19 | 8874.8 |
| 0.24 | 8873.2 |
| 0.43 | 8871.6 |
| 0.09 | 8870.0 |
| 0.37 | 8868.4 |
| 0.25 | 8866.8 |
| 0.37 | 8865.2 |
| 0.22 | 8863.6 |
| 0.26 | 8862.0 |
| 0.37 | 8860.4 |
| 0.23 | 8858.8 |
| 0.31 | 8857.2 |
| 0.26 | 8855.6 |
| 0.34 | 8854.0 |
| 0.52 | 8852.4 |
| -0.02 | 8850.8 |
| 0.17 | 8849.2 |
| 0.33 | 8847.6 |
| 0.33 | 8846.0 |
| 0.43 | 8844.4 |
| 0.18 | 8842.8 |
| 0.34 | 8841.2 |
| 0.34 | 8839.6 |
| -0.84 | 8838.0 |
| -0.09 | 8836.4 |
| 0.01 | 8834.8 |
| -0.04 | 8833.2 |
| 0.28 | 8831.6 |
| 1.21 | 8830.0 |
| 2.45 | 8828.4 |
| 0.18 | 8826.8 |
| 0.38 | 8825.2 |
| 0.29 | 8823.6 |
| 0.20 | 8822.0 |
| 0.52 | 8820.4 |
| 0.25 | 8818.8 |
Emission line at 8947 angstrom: H-beta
